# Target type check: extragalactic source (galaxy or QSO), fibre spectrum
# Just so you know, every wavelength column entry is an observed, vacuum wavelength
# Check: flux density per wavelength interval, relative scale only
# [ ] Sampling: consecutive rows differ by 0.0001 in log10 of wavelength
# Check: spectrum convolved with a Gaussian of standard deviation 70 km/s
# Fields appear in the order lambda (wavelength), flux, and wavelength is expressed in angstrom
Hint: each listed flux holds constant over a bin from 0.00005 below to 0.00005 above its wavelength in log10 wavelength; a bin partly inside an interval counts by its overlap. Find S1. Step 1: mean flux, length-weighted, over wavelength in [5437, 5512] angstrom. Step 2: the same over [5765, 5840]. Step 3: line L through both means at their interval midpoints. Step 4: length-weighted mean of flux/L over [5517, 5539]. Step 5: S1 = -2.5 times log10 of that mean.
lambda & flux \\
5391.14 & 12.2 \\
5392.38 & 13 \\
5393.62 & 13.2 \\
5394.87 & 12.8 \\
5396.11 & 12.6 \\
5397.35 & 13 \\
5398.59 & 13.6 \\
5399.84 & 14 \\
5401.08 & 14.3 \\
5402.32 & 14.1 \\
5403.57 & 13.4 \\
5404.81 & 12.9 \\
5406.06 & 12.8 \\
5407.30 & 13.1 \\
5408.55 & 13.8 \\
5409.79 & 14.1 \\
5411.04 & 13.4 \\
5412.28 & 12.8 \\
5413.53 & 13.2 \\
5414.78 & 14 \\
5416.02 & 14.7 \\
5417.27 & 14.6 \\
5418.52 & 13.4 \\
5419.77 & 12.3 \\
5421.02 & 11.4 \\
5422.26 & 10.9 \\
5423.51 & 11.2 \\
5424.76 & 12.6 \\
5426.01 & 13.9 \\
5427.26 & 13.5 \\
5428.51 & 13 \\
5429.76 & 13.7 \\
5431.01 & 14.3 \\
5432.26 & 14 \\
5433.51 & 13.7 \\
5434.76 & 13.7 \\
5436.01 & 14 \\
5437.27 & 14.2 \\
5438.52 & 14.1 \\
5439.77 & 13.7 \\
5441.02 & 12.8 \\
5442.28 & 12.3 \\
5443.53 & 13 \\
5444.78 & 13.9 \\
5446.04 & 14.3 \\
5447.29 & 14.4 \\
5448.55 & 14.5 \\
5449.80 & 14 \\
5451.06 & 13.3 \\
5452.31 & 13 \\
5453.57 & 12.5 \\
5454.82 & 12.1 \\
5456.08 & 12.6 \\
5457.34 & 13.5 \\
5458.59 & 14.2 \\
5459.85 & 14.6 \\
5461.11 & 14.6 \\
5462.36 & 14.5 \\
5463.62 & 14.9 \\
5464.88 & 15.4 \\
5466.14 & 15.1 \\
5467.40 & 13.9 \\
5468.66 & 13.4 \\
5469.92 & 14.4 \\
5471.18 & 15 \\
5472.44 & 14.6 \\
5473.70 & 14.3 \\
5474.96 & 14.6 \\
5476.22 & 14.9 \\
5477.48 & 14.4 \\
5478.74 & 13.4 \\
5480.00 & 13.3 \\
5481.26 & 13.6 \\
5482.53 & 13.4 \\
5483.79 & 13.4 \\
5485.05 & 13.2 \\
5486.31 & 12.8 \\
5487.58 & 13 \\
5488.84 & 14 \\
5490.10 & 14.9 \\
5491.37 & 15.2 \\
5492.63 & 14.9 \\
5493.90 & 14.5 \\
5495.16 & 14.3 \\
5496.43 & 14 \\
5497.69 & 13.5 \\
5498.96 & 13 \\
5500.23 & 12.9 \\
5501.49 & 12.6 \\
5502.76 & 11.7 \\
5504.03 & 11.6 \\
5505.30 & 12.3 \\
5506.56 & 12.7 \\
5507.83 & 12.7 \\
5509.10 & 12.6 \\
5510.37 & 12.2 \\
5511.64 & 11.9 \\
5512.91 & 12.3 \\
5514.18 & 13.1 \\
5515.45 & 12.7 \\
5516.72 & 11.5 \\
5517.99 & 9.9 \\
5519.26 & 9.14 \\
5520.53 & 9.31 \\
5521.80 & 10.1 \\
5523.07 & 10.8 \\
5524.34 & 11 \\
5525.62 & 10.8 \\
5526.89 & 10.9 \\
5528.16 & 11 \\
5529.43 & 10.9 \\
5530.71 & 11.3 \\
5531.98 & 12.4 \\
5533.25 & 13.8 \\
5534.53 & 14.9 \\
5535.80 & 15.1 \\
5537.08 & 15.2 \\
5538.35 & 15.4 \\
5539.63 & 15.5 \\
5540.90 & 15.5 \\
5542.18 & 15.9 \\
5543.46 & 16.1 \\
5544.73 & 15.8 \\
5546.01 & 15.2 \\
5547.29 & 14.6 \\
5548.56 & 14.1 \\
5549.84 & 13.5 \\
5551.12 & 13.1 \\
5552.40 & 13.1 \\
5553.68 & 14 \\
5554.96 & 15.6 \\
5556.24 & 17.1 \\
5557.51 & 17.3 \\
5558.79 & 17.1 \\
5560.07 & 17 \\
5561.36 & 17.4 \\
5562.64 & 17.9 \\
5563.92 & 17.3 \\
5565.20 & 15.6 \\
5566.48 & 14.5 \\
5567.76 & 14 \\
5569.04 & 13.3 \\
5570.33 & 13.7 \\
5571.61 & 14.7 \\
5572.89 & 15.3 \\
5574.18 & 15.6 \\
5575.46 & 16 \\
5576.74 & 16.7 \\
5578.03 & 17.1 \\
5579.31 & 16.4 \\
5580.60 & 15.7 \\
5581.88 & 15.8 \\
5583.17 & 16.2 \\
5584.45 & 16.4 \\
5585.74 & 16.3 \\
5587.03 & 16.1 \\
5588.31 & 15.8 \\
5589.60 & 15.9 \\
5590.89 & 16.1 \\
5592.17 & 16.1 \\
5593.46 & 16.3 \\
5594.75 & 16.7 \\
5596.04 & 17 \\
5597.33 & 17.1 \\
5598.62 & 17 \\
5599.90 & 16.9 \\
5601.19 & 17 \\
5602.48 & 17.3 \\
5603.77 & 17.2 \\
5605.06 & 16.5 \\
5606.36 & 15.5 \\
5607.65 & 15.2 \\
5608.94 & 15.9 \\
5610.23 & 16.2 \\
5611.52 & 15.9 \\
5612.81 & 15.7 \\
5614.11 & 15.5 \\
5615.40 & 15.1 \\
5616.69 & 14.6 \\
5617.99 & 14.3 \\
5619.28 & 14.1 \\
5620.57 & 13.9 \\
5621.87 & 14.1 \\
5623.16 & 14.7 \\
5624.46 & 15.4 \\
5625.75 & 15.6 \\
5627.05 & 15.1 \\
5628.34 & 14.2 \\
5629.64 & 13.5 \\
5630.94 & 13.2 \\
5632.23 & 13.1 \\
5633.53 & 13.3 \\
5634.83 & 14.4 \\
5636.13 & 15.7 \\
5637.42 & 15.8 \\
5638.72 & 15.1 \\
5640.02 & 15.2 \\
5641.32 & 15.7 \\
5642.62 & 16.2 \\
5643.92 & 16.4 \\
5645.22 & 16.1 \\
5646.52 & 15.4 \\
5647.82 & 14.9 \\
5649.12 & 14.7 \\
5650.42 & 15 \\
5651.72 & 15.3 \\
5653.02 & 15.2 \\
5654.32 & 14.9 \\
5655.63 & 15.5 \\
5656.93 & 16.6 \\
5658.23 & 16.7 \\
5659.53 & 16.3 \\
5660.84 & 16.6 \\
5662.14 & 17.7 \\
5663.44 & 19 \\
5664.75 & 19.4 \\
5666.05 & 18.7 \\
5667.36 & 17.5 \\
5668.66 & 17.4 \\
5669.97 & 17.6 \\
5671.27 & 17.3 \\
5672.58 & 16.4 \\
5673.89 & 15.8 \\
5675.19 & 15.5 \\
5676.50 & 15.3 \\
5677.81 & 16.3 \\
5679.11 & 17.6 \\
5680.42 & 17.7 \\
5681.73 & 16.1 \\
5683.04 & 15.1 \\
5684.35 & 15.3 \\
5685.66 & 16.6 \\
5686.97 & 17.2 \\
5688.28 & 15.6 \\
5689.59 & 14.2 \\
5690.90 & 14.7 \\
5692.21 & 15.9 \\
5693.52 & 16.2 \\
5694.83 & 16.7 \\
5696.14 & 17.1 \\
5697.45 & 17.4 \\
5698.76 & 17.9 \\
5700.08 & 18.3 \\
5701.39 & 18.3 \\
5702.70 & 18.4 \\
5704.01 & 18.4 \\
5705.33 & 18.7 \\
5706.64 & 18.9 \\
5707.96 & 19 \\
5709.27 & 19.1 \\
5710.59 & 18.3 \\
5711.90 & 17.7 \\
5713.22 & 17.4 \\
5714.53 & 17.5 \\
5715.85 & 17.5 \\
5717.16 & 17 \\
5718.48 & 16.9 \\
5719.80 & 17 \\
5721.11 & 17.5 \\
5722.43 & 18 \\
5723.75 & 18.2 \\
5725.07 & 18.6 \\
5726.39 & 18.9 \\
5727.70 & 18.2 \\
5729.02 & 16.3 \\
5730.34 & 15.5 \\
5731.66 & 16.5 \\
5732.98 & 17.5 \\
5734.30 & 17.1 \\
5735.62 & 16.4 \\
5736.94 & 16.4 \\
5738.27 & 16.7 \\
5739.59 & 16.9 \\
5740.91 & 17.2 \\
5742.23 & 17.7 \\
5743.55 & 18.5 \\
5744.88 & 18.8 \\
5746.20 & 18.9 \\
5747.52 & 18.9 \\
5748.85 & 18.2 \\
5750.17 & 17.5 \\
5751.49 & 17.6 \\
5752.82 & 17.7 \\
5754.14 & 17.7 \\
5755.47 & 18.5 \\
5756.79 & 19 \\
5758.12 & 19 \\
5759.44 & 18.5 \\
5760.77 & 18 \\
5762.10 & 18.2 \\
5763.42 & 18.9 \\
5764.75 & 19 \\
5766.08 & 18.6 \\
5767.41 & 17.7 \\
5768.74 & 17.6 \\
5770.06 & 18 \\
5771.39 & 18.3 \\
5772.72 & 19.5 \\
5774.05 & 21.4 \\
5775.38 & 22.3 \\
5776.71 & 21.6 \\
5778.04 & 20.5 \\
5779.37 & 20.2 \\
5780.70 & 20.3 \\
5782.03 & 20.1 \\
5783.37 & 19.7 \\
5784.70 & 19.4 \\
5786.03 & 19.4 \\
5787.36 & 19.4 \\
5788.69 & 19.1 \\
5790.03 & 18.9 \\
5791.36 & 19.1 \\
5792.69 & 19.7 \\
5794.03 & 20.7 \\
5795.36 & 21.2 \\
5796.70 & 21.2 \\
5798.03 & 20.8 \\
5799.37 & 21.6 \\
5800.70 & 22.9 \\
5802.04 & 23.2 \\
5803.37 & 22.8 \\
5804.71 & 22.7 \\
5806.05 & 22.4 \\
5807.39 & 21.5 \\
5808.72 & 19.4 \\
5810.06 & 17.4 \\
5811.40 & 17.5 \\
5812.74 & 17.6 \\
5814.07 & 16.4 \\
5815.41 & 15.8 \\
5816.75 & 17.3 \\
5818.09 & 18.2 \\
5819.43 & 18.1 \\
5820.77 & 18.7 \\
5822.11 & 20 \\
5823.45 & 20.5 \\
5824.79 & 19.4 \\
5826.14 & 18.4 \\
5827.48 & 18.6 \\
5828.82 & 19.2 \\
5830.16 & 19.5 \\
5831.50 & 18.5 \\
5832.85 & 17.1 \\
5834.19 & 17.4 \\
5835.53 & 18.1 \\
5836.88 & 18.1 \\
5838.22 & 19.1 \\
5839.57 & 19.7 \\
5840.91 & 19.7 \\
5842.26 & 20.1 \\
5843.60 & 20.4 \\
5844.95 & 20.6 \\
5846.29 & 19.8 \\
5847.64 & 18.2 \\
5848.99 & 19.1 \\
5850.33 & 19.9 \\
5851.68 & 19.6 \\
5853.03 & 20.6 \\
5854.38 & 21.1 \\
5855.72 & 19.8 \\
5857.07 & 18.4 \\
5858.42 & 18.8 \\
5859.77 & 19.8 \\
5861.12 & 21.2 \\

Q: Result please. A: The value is 0.23 mag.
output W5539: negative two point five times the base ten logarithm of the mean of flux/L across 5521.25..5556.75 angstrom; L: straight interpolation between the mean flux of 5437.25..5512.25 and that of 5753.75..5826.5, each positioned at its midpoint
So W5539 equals 0.09 mag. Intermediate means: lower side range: 13.6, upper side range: 19.5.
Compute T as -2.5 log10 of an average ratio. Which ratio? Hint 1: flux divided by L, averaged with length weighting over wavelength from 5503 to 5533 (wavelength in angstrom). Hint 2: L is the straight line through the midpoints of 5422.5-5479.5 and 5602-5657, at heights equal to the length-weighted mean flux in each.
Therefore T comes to 0.24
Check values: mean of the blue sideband 13.8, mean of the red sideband 15.2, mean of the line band 11.5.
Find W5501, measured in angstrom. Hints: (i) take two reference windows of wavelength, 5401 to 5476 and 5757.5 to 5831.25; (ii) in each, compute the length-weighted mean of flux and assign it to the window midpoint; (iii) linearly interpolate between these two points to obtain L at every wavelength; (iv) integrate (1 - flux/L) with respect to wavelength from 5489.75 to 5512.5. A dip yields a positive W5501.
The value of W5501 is 2.3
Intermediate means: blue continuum 13.6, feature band 13.2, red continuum 19.5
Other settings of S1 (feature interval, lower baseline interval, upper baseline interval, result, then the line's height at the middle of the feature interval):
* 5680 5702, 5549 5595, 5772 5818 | 0.099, 18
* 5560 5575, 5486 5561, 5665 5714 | -0.080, 14.4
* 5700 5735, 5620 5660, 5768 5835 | -0.035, 17.2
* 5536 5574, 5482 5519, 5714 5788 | -0.090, 14.1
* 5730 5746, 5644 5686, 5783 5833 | 0.053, 18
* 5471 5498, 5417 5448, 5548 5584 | 0.010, 14.2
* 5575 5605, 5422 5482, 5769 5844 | -0.030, 16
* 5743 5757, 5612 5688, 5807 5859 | -0.049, 17.5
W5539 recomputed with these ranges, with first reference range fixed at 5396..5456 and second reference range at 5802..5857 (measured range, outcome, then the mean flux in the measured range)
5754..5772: -0.01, 18.4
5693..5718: -0.03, 17.9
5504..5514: 0.18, 12.4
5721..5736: 0.02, 17.4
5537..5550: -0.01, 15.2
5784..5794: -0.04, 19.4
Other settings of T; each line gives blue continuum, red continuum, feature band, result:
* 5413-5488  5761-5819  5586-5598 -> -0.01 mag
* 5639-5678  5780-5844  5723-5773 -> 0.02 mag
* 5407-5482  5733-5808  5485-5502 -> 0.06 mag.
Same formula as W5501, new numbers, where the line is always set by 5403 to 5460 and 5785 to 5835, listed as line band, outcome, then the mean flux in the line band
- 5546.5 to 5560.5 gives 0.2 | 15.1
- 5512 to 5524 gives 3.1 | 11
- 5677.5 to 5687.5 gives 0.5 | 16.5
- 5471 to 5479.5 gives -0.2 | 14.4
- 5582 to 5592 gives -0.1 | 16.1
